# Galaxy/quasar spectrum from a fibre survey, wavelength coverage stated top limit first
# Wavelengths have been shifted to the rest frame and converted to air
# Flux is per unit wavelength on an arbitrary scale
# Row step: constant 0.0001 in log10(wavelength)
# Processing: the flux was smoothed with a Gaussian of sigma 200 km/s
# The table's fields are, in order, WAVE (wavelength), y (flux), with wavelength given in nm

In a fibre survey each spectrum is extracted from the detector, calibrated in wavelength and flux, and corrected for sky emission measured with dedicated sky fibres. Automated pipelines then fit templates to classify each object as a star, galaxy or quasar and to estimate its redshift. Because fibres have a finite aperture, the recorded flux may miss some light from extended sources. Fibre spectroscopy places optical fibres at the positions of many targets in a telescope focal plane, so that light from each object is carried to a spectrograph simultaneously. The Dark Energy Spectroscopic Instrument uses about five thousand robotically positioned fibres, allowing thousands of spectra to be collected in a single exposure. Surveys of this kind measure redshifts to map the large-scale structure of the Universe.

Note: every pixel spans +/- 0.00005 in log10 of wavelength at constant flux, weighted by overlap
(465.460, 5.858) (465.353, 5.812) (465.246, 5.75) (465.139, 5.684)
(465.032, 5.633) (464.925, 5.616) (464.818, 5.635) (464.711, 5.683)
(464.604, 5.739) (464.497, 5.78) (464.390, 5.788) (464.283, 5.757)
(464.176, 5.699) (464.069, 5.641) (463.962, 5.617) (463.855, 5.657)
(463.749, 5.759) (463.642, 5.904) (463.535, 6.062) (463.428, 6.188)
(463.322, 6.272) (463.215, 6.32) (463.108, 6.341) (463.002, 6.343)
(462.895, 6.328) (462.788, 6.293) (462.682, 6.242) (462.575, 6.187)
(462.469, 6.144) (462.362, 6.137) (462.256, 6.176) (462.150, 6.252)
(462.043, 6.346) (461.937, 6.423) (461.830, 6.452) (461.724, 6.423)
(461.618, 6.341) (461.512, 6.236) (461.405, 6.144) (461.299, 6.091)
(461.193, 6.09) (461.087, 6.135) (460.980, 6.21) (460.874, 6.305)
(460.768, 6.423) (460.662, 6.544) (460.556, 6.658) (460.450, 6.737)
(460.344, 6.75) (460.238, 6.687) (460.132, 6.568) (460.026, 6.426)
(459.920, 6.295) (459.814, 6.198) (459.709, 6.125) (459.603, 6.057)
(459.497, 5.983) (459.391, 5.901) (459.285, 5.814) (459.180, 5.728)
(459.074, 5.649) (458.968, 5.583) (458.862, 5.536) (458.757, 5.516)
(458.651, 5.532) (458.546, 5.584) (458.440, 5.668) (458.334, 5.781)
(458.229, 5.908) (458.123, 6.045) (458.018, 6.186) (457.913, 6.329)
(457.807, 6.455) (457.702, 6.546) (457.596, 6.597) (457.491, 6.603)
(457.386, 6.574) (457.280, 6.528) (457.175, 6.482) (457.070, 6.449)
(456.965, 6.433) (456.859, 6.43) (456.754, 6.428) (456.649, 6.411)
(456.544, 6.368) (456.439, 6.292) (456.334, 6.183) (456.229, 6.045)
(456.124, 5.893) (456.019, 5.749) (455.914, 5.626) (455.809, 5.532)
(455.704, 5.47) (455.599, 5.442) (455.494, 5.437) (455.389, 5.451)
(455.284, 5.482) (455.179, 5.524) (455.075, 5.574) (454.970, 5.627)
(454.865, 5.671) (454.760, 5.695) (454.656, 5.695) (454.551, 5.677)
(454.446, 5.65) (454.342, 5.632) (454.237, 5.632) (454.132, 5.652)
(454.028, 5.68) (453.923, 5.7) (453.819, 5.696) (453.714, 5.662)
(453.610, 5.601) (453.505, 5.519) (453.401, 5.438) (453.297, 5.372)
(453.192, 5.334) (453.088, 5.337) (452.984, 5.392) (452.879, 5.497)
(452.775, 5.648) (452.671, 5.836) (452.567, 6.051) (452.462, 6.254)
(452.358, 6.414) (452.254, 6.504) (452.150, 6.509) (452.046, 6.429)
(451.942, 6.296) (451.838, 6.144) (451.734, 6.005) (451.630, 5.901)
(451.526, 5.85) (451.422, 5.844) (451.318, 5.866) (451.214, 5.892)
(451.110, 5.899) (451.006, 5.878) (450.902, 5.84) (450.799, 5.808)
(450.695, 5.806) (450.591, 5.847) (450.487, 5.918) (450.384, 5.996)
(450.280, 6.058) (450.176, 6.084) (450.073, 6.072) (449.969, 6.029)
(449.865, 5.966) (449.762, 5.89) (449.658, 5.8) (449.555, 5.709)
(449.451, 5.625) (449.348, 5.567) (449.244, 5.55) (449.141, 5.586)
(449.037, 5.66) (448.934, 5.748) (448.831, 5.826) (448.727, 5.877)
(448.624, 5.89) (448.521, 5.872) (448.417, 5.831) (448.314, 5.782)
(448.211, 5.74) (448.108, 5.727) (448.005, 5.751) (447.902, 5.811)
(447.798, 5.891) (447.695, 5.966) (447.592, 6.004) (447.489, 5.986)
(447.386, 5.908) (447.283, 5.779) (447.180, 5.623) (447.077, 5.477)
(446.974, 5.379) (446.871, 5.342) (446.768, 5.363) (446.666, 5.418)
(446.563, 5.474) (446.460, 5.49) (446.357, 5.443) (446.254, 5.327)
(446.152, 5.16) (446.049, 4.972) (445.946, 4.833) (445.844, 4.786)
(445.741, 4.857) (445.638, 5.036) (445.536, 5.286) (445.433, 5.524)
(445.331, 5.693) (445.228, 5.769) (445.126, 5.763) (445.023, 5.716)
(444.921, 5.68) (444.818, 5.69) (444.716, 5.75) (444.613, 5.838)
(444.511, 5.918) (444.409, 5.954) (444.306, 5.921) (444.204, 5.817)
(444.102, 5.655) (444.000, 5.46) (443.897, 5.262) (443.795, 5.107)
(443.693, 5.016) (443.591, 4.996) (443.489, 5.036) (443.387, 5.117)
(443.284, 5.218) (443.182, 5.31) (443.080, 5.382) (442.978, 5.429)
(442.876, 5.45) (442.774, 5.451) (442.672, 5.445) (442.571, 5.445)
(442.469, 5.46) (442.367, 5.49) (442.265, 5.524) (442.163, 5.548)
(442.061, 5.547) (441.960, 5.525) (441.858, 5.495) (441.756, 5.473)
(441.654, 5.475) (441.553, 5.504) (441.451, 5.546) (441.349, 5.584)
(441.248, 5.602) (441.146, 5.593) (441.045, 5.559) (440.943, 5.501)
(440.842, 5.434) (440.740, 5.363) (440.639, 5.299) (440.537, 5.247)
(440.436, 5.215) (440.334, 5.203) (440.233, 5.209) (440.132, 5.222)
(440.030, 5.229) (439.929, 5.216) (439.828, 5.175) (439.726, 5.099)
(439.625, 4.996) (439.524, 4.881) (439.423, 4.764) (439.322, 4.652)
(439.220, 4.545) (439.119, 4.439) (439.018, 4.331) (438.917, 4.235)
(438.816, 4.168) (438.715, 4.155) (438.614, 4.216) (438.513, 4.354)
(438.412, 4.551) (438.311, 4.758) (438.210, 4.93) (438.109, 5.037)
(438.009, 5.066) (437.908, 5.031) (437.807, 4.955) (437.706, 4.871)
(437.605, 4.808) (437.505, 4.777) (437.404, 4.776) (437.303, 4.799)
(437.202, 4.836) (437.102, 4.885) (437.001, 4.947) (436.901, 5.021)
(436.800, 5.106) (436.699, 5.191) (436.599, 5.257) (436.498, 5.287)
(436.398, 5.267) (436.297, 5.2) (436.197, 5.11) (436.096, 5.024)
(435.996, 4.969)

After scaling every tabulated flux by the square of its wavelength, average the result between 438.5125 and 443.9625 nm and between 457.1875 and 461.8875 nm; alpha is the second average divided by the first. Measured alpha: 1.30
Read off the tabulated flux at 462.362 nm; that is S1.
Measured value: 6.137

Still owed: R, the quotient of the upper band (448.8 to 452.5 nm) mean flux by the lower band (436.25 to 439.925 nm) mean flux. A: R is 1.2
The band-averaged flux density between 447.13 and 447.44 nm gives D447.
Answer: 5.77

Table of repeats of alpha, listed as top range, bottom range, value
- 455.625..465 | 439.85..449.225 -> 1.19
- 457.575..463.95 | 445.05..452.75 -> 1.13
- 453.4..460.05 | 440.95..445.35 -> 1.14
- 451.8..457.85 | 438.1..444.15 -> 1.22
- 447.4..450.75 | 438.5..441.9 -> 1.20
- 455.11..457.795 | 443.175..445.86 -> 1.17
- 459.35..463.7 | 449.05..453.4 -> 1.12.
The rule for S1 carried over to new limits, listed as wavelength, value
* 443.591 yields 4.996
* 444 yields 5.46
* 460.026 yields 6.426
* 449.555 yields 5.709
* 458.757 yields 5.516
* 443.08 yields 5.382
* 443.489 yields 5.036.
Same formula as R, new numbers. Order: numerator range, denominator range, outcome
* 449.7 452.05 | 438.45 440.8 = 1.23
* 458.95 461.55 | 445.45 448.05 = 1.14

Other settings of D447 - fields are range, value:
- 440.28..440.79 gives 5.27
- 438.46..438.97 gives 4.23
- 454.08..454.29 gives 5.63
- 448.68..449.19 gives 5.73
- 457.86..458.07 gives 6.26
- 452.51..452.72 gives 5.93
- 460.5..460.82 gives 6.55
